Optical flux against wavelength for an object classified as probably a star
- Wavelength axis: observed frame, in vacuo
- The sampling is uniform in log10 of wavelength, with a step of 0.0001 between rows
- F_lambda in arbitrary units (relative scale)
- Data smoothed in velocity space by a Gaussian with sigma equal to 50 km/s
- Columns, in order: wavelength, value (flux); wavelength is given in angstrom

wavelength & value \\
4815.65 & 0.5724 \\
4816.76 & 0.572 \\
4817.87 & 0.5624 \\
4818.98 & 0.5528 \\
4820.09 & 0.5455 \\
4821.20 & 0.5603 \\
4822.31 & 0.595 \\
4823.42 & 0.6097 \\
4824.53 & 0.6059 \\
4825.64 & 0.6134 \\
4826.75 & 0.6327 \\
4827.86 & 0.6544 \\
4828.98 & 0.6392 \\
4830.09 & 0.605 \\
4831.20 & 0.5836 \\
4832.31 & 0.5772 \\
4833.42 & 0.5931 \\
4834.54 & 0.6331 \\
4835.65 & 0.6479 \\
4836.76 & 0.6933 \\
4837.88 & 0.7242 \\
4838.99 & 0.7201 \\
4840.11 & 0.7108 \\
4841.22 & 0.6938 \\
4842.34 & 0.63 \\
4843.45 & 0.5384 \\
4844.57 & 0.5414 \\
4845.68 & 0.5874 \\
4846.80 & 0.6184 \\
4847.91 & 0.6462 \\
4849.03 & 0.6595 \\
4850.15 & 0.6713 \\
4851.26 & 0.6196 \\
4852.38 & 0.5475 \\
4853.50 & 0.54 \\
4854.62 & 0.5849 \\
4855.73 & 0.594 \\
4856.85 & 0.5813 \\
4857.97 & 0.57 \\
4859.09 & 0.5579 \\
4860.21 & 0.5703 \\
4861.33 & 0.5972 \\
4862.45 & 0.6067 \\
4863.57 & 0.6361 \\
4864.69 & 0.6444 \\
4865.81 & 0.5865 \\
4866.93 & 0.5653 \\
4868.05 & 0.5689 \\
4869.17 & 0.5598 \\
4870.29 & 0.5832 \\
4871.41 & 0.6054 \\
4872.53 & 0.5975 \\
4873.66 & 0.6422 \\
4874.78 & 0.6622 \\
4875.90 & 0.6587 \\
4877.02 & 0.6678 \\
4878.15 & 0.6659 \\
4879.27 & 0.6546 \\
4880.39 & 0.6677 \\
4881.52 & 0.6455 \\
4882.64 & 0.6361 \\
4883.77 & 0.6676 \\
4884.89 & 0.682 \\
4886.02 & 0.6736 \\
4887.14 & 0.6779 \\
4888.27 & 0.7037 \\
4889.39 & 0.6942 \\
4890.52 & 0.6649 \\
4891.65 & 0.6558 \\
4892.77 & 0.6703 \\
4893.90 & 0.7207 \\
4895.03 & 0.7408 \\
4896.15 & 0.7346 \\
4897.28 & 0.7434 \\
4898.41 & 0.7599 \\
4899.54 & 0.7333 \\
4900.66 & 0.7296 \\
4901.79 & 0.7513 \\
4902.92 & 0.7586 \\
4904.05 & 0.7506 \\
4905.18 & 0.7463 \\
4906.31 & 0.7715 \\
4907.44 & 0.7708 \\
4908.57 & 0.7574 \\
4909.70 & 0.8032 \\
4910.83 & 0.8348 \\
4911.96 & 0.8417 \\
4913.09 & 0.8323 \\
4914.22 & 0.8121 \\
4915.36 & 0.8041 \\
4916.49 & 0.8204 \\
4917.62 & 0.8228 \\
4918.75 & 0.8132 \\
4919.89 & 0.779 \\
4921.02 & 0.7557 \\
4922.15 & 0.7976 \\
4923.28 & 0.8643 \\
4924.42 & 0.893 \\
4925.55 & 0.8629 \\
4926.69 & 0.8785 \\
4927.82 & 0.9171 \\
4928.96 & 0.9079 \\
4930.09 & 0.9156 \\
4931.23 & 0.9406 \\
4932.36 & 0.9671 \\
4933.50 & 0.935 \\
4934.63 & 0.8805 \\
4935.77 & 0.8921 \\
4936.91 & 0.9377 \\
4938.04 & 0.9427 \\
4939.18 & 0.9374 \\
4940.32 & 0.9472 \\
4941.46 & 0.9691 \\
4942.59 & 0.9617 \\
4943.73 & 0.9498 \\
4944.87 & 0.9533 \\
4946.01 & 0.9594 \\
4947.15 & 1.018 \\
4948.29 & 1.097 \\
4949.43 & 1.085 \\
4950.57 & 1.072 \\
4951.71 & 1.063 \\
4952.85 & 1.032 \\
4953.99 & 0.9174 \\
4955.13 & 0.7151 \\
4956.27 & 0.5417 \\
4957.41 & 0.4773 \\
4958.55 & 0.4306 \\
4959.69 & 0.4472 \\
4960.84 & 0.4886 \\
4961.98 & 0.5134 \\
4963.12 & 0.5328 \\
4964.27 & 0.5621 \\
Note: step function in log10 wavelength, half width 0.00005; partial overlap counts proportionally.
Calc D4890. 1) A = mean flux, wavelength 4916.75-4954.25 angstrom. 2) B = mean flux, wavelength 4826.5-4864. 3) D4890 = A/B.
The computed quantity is 1.50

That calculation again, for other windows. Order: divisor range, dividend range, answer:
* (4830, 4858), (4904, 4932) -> 1.34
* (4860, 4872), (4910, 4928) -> 1.40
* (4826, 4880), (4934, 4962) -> 1.38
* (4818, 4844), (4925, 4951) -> 1.53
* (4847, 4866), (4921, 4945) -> 1.52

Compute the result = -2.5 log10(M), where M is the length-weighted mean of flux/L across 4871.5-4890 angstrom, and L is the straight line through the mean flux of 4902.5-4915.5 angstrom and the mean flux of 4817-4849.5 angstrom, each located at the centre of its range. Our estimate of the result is 0.10 mag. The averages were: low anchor 0.619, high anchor 0.79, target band 0.661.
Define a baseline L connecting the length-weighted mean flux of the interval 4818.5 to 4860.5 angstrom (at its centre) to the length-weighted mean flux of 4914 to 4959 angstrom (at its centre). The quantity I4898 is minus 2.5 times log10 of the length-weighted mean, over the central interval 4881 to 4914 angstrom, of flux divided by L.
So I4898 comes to 0.065 mag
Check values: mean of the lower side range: 0.612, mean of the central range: 0.731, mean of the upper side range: 0.883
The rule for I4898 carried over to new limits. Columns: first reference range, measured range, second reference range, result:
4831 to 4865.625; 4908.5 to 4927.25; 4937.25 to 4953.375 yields 0.08 mag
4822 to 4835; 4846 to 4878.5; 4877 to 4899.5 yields 0.08 mag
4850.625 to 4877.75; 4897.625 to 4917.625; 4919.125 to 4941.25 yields 0.01 mag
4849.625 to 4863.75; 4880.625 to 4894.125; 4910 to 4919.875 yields 0.06 mag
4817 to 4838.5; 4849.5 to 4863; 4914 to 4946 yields 0.17 mag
